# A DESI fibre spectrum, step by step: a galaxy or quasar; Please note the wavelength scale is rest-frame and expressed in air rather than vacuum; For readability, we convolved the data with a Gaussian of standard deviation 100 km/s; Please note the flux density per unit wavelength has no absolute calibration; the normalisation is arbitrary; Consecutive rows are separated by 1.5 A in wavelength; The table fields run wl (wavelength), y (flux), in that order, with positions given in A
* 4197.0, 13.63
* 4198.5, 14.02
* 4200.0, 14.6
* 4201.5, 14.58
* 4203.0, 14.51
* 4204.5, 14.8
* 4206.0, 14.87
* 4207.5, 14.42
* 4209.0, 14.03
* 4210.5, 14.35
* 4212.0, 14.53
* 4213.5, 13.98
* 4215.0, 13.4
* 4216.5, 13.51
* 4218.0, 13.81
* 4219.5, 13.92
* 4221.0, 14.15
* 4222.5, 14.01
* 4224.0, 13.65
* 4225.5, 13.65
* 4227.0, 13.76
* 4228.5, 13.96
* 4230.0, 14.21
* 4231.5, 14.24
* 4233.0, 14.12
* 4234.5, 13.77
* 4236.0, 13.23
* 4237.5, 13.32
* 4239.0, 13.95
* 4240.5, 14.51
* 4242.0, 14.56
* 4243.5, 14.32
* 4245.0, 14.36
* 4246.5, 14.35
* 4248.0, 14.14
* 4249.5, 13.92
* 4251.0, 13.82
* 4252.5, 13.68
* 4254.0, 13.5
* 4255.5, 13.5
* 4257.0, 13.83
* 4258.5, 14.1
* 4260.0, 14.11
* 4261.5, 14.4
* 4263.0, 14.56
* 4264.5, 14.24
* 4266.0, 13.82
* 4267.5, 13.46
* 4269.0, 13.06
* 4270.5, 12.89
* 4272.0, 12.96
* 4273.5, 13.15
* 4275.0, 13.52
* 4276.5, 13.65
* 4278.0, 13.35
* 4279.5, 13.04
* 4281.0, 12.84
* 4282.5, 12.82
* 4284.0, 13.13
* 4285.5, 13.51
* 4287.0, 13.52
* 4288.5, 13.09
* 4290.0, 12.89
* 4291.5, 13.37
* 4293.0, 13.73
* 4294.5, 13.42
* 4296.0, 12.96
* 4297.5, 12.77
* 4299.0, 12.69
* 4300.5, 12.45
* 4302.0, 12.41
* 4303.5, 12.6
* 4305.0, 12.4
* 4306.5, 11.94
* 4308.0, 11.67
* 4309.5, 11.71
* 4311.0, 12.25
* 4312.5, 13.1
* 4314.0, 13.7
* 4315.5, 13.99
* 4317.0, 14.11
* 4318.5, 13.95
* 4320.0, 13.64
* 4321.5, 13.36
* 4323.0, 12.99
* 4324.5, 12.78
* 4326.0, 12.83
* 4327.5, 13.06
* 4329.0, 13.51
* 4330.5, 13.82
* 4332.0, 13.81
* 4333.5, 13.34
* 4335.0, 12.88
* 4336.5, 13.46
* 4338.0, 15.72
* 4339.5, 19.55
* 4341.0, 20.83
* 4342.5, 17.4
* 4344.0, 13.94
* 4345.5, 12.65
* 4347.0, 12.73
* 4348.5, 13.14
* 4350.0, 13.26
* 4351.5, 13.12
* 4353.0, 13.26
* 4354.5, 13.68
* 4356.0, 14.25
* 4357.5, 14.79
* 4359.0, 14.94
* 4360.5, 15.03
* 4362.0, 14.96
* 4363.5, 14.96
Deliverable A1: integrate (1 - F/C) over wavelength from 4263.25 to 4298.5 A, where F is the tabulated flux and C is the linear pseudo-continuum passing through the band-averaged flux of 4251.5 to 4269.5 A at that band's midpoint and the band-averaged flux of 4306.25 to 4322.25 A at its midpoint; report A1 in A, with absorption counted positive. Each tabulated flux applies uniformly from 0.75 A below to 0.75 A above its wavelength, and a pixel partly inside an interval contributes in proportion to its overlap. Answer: 0.7 A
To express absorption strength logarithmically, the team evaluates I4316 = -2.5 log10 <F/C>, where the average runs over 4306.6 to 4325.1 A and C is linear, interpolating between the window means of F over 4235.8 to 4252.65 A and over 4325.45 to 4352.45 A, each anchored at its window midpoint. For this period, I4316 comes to 0.10 mag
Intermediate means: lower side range 14.1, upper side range 14.4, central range 13.1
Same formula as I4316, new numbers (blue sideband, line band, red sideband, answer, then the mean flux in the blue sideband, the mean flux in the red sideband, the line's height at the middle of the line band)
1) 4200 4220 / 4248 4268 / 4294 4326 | -0.027 mag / 14.2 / 12.9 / 13.6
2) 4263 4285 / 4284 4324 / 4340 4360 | 0.064 mag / 13.3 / 14.5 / 13.8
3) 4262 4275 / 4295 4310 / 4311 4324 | 0.095 mag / 13.5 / 13.5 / 13.5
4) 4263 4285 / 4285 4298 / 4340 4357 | 0.027 mag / 13.3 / 14.5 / 13.6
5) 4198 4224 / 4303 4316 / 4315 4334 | 0.083 mag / 14.2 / 13.5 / 13.6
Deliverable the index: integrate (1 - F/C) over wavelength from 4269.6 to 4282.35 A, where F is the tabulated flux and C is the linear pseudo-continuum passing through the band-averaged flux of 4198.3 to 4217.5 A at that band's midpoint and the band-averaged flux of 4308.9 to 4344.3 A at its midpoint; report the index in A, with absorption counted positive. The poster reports 0.95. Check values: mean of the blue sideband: 14.3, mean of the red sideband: 14.2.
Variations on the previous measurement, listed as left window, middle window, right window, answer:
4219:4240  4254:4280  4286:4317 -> -0.6 A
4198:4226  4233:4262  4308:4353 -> 0.2 A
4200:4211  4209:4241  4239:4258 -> 0.9 A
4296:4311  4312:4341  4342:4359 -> -2.2 A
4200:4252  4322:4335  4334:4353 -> 1.3 A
